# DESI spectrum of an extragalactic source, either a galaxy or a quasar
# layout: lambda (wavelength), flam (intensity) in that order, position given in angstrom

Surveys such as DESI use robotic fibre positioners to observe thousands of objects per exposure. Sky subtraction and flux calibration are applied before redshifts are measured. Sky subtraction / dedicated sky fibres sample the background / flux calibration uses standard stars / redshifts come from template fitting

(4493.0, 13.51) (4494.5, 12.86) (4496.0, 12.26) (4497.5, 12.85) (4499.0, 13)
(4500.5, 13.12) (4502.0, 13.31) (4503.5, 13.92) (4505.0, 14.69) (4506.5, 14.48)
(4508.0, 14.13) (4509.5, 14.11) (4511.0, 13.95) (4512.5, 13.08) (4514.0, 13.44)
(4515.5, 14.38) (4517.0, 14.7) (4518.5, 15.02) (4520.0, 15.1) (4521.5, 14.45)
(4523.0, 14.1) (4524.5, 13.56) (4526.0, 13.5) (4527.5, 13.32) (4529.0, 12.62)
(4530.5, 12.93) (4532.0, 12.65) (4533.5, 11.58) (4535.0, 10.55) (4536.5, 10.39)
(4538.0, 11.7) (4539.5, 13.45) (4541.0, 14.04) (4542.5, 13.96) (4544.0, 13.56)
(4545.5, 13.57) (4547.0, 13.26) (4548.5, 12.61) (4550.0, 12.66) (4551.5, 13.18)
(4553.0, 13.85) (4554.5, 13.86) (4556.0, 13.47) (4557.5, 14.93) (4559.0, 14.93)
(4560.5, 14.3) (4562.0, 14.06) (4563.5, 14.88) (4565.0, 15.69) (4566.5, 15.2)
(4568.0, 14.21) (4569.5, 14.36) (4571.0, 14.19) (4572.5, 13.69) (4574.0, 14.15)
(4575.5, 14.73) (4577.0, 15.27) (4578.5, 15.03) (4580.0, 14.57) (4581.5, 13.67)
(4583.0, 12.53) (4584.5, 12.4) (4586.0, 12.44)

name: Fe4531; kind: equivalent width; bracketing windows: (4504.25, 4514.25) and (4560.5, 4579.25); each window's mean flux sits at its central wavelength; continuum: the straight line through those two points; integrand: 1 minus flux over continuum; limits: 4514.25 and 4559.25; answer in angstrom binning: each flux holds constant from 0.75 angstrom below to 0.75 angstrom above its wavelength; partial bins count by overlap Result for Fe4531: 2.84 angstrom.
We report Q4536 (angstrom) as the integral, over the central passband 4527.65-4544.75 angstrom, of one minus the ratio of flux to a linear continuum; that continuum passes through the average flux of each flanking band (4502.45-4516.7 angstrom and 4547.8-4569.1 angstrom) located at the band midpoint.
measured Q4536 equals 1.9 angstrom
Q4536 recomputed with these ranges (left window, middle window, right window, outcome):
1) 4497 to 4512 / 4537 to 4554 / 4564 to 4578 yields 1.3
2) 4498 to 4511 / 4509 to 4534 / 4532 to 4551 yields -0.8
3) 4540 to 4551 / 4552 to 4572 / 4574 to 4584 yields -0.9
